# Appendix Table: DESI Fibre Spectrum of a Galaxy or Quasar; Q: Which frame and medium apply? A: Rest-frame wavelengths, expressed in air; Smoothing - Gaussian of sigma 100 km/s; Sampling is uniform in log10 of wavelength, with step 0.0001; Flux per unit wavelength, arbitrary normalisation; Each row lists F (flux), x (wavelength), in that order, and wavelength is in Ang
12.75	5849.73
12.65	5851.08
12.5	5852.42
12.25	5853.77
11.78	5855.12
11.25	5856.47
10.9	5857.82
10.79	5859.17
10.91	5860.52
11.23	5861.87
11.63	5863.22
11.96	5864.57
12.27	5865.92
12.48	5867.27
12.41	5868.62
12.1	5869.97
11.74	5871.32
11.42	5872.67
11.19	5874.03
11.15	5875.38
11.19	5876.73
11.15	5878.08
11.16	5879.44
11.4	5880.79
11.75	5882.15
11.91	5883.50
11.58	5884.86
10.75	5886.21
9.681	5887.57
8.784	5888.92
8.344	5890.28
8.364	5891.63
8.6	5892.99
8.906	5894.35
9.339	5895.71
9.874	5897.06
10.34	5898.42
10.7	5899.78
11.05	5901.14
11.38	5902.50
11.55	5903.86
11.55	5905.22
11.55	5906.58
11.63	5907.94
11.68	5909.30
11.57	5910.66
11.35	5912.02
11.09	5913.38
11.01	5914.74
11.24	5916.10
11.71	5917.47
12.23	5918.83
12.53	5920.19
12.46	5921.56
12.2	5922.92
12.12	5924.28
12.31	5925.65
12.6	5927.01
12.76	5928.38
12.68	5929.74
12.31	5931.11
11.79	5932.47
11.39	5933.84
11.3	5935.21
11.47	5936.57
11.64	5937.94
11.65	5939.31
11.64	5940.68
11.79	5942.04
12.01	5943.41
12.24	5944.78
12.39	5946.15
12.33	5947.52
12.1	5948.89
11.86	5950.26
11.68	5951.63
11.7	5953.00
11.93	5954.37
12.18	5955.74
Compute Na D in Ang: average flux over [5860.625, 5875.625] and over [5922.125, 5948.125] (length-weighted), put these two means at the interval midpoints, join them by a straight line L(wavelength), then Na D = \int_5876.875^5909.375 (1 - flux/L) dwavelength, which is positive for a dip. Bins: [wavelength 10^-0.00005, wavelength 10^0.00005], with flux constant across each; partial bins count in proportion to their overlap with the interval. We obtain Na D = 3.7 Ang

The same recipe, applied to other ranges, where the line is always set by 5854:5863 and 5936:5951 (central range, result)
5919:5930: -0.6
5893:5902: 1.2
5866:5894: 1.3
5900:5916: 0.3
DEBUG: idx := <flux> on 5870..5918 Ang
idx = 10.8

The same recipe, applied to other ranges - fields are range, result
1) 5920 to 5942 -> 12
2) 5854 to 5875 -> 11.6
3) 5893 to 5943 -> 11.5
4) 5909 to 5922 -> 11.7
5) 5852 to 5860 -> 11.5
